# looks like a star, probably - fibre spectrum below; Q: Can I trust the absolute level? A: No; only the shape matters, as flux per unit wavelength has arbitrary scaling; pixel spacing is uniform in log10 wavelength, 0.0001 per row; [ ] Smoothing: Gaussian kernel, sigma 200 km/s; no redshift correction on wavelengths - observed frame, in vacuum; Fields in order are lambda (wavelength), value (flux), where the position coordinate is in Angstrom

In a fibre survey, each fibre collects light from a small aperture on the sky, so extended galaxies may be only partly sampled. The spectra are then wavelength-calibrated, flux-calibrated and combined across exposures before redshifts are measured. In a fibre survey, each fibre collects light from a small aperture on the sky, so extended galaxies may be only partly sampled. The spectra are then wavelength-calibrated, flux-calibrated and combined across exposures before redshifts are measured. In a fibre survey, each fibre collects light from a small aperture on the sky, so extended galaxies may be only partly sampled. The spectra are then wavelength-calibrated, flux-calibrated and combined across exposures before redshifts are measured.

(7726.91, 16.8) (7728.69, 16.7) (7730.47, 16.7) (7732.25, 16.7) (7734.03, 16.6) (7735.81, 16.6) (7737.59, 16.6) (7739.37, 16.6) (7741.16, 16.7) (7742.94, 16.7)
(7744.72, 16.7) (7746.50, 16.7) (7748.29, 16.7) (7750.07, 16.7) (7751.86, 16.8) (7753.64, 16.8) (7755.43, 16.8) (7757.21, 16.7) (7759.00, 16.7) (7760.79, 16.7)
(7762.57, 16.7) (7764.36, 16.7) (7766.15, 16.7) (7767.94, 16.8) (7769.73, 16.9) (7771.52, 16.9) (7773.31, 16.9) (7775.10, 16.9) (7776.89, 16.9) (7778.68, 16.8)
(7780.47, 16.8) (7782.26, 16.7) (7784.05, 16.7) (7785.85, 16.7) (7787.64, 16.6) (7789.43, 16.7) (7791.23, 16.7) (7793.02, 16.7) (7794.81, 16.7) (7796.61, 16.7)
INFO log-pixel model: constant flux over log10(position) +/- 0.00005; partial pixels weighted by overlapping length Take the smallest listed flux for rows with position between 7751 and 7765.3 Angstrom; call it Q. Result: 16.7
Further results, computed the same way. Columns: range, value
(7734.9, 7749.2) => 16.6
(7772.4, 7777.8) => 16.9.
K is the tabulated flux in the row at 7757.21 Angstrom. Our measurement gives 16.7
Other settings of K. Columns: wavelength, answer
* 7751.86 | 16.8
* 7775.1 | 16.9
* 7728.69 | 16.7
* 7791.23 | 16.7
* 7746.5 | 16.7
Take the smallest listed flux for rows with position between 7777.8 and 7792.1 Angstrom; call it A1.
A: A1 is 16.6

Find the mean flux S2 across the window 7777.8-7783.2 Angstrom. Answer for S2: 16.8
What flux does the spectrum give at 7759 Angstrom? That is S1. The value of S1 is 16.7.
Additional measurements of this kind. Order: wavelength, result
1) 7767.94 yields 16.8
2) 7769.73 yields 16.9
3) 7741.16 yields 16.7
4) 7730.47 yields 16.7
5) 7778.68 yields 16.8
